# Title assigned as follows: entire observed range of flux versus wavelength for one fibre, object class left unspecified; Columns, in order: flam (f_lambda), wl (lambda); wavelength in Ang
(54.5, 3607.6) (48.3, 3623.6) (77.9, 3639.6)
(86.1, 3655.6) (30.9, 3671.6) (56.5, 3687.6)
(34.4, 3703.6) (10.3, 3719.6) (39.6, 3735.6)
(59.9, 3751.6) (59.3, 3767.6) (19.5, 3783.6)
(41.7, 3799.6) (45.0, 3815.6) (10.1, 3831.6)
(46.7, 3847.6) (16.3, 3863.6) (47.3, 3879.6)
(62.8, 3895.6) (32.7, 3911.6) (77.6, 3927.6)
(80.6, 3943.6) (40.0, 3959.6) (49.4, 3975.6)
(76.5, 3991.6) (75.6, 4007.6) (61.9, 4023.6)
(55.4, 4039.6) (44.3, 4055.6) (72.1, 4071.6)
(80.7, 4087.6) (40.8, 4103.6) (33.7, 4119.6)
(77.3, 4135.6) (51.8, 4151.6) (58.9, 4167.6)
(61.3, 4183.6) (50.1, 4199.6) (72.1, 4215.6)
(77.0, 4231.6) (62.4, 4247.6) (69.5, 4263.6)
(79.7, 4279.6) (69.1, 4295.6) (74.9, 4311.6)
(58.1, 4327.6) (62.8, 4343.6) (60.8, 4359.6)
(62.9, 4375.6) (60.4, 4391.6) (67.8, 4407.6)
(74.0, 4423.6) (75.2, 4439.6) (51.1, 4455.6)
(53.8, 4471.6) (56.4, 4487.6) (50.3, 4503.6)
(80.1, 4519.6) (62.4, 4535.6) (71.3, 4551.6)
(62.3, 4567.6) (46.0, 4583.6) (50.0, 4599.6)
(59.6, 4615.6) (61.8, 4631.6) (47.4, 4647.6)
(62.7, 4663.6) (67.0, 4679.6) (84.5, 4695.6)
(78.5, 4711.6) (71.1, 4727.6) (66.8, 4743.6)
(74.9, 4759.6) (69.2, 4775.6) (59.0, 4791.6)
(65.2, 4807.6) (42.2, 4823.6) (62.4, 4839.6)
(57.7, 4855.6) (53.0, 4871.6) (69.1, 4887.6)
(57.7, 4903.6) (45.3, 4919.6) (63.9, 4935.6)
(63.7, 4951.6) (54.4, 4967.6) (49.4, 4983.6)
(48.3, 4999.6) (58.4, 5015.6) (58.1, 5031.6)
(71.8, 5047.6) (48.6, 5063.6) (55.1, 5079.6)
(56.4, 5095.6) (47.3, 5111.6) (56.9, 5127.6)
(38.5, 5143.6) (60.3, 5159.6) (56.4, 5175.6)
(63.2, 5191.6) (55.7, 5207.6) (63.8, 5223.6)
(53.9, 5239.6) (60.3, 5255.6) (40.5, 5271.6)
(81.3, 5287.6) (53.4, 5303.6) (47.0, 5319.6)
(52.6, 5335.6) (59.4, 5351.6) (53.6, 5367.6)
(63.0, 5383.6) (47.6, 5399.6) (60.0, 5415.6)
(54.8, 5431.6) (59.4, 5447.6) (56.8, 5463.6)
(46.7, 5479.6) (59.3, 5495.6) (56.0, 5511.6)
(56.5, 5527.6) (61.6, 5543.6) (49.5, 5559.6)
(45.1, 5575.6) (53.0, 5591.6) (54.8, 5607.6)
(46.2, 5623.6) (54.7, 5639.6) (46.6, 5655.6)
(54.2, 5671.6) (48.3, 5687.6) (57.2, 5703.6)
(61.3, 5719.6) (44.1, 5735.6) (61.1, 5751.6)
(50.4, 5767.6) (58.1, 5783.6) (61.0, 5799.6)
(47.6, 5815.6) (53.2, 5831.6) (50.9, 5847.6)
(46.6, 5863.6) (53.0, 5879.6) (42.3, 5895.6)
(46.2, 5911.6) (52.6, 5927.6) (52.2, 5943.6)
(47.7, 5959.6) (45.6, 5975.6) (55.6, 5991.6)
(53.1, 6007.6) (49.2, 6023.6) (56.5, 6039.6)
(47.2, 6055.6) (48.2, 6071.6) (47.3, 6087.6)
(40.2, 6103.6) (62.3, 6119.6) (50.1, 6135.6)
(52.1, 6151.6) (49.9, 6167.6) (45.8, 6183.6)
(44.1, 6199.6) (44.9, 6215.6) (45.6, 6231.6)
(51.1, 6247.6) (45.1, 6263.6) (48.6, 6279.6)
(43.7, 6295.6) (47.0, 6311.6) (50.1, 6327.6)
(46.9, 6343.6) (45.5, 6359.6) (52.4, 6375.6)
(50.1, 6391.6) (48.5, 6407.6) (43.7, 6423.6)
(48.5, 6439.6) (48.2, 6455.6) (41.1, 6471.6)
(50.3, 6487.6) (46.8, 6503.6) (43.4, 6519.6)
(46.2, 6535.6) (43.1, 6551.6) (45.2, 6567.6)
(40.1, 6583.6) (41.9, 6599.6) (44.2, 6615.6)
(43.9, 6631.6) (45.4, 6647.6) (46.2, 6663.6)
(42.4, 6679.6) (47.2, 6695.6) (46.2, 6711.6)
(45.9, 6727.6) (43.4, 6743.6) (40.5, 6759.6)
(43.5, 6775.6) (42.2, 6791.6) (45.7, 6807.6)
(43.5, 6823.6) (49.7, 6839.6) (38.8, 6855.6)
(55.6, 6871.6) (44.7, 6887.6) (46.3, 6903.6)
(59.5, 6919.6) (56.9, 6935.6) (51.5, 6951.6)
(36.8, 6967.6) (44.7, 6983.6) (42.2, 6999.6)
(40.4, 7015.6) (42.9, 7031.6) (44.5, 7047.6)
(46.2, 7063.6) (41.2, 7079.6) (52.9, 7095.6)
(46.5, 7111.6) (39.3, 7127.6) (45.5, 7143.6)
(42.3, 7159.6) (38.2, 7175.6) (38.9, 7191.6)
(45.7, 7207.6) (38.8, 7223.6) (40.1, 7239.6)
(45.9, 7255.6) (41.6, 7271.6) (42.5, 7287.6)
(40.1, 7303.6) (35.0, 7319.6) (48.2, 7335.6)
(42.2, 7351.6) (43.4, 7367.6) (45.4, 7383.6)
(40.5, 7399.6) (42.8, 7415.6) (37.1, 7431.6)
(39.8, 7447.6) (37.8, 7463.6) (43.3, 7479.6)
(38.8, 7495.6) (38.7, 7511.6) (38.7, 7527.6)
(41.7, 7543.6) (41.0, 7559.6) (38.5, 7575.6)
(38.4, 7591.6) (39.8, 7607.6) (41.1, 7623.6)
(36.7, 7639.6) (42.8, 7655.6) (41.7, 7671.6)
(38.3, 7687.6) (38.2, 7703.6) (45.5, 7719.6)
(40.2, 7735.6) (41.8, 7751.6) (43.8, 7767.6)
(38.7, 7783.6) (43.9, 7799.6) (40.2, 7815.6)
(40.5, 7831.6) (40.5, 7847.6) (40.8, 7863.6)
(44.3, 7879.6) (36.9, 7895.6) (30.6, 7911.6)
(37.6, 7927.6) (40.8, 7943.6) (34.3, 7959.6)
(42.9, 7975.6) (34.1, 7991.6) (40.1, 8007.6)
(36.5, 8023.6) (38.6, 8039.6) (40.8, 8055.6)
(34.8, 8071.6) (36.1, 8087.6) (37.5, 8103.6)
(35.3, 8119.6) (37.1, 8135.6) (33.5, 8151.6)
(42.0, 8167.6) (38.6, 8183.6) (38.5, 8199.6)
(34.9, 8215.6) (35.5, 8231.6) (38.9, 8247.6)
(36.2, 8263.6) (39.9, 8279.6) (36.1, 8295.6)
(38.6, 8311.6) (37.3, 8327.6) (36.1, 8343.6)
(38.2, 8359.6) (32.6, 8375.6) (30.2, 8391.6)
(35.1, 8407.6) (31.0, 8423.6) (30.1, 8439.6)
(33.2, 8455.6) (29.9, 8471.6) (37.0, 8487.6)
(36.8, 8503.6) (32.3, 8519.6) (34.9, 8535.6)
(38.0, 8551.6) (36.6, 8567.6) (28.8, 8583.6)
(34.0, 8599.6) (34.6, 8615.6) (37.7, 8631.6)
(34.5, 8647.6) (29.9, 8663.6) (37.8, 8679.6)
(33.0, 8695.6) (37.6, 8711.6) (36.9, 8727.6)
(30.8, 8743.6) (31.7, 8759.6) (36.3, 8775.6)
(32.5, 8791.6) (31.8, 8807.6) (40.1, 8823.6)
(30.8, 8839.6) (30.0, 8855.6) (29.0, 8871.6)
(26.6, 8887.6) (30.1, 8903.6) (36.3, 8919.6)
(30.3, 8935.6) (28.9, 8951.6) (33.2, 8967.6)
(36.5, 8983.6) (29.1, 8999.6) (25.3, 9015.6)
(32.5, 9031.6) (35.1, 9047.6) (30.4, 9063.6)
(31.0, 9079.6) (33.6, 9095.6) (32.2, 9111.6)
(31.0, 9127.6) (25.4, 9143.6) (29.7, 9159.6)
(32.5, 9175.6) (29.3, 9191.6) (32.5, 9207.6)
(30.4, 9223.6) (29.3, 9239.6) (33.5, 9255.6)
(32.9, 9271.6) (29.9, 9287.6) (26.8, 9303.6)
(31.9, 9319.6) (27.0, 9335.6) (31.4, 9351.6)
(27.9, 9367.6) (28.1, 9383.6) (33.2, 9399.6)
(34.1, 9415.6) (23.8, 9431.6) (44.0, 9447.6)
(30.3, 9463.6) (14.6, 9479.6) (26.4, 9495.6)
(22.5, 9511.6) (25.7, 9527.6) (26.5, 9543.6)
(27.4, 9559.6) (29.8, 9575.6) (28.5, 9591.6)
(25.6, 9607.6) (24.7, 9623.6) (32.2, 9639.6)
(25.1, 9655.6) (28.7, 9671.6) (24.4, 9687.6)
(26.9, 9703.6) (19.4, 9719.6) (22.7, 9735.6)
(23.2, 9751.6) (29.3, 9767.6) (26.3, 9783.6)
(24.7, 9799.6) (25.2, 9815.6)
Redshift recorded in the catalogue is 0.055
